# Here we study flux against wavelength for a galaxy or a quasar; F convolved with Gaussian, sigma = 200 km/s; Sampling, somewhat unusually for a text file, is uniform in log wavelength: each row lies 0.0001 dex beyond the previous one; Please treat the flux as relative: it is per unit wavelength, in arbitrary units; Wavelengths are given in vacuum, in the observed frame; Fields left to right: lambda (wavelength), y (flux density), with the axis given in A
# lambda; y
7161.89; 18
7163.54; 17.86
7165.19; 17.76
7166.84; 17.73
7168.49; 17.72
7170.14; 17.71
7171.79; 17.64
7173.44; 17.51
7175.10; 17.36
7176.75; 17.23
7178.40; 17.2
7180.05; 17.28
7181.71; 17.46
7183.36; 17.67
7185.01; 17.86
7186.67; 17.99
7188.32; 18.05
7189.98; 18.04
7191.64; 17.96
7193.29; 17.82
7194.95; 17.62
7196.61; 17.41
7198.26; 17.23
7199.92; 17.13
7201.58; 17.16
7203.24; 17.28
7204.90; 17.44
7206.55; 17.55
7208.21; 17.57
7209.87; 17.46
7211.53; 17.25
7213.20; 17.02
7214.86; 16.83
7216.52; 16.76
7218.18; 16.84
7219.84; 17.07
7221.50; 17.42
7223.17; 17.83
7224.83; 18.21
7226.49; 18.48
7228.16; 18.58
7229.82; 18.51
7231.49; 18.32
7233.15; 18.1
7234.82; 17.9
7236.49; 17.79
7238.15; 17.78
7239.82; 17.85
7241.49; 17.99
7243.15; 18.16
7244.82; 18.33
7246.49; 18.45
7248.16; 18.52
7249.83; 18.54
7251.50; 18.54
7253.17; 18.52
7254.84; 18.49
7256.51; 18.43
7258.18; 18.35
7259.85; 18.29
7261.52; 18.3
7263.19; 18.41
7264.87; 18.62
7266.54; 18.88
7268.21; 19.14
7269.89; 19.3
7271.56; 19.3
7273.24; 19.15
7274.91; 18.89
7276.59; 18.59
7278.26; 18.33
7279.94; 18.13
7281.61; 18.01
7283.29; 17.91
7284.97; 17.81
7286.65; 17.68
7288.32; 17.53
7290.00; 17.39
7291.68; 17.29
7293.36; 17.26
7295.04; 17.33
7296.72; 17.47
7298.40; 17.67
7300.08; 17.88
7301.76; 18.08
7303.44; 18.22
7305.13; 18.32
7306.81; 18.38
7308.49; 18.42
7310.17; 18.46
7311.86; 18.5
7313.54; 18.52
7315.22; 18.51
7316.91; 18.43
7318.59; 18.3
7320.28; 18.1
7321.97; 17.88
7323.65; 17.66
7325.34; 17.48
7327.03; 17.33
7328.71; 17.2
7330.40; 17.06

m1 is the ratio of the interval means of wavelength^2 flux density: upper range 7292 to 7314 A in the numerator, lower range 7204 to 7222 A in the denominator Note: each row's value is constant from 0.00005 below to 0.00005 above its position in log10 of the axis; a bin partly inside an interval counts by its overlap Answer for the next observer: 1.07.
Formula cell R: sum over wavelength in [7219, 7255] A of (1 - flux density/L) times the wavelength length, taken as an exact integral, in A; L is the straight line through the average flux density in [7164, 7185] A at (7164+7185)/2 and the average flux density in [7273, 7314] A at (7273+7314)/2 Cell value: -0.7 A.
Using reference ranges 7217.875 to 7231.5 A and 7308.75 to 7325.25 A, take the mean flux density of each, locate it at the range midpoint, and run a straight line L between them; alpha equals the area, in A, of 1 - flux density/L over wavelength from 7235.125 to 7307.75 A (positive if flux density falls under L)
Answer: -0.5 A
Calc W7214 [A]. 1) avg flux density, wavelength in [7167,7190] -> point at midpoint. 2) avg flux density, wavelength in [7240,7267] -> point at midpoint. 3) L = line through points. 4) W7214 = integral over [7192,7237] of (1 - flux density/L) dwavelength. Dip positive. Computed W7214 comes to 1.0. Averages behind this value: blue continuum 17.6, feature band 17.6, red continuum 18.4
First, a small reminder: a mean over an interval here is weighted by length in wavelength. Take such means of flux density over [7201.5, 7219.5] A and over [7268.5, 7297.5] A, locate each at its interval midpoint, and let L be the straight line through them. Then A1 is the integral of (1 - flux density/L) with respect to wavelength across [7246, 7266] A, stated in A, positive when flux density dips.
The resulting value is -0.8 A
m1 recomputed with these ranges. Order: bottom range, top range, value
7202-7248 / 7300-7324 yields 1.05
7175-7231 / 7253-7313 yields 1.06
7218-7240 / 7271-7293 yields 1.02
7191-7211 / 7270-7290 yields 1.07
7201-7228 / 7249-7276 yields 1.09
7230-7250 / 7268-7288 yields 1.03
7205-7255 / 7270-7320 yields 1.03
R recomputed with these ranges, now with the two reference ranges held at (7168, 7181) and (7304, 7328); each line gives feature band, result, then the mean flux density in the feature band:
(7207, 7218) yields 0.31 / 17.1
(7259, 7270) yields -0.47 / 18.7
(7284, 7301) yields 0.47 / 17.5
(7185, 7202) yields -0.12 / 17.7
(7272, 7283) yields -0.34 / 18.5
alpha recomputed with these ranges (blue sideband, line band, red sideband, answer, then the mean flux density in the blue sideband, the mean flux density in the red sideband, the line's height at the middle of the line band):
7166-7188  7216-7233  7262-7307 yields 0.0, 17.6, 18.2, 17.8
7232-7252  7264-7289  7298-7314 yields -0.4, 18.2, 18.3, 18.2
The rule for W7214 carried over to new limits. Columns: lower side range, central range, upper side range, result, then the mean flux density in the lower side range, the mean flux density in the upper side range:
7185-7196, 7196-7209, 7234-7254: 0.4 A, 17.9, 18.2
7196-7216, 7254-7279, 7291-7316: -1.4 A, 17.3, 18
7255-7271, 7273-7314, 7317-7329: 0.4 A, 18.6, 17.8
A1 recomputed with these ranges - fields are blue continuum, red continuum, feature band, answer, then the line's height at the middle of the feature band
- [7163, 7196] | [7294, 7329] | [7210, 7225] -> 0.5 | 17.8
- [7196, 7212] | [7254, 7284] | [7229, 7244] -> -0.1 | 18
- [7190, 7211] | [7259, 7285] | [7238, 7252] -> -0.1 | 18.2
